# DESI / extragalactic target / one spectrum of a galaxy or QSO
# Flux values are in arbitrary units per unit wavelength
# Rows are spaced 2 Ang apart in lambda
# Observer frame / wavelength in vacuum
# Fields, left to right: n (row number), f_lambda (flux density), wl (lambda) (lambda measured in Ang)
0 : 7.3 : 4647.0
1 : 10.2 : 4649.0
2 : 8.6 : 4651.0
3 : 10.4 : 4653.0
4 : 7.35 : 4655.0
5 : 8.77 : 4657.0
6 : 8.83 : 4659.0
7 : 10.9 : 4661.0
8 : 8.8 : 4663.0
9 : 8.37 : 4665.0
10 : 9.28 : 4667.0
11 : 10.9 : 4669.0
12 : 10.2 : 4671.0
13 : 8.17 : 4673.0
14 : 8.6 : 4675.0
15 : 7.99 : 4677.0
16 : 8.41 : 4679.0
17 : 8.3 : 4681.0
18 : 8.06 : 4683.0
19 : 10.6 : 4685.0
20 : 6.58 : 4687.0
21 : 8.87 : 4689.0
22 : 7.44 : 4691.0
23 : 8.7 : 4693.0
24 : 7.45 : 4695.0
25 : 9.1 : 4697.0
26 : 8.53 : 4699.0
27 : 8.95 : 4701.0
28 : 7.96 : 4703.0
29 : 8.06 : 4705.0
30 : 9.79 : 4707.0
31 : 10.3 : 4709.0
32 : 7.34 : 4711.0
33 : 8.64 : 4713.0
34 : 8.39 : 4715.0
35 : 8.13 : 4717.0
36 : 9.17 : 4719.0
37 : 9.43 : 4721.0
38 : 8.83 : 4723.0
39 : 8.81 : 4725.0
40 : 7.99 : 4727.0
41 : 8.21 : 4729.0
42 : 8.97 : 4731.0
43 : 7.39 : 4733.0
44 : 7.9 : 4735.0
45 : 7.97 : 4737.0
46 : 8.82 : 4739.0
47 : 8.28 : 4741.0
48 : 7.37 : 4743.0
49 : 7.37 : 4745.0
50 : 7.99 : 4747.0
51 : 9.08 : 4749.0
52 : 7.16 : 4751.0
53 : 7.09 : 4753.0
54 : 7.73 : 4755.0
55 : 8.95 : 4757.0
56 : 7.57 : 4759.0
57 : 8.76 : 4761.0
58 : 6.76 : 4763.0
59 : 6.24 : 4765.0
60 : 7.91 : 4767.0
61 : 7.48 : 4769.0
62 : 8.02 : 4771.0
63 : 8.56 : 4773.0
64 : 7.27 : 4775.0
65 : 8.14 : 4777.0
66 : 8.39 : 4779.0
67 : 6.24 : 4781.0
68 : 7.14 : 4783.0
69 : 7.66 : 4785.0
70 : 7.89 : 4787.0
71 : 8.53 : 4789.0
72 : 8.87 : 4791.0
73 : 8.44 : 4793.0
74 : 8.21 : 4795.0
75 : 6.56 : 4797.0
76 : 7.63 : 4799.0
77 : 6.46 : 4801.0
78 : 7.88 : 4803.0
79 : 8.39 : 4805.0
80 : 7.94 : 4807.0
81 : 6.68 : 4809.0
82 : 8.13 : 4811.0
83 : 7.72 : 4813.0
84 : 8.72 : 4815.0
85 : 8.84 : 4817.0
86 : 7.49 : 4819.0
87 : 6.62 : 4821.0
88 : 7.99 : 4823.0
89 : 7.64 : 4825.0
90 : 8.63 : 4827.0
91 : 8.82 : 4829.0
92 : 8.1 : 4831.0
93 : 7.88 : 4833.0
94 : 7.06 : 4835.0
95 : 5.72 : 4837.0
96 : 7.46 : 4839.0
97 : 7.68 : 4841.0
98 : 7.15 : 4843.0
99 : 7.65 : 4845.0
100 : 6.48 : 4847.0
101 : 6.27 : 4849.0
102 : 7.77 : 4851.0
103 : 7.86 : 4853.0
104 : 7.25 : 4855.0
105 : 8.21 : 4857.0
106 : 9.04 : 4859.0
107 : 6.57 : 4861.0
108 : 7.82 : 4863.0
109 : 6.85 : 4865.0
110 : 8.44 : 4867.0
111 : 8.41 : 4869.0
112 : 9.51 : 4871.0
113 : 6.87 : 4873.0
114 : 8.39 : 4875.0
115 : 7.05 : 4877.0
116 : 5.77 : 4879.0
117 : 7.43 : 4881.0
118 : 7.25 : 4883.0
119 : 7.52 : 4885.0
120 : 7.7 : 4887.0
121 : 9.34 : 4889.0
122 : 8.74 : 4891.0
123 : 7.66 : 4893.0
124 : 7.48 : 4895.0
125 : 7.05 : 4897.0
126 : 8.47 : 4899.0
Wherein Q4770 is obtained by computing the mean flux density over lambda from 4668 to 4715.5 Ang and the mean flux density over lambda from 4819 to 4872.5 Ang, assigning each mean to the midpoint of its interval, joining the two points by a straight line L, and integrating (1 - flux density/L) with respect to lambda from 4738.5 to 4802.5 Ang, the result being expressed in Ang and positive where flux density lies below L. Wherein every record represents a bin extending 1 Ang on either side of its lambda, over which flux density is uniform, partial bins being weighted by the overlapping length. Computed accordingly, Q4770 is 2.9 Ang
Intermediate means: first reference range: 8.64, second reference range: 7.64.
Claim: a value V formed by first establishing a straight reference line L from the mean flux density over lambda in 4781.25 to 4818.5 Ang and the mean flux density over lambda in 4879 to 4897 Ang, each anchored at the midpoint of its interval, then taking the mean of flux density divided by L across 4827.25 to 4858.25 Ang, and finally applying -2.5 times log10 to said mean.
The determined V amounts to 0.04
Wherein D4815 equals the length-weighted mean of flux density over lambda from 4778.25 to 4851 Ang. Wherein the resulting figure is 7.64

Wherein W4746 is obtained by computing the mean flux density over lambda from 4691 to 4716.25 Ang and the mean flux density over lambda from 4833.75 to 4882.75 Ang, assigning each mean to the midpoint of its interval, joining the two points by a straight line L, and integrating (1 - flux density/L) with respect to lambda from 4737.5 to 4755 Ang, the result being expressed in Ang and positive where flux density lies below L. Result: 0.8 Ang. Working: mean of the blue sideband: 8.55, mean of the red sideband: 7.45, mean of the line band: 7.89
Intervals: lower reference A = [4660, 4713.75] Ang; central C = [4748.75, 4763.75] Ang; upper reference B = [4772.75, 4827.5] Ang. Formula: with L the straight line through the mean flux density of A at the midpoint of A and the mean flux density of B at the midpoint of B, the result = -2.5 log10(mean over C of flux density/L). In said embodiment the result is 0.04 mag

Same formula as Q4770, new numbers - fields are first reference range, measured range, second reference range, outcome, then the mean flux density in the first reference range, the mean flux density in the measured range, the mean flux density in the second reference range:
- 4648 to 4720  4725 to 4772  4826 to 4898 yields 2.7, 8.78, 7.89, 7.64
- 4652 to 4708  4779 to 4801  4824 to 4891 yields 1.0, 8.76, 7.69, 7.64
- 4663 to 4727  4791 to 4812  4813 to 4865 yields 0.5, 8.68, 7.69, 7.62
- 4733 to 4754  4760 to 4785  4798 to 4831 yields 0.9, 7.88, 7.58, 7.86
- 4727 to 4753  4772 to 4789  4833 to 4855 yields -0.1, 8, 7.71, 7.15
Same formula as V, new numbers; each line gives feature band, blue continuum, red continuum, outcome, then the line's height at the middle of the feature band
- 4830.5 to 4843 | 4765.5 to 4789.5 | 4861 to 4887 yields 0.05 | 7.63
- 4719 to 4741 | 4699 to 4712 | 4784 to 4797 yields 0.01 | 8.55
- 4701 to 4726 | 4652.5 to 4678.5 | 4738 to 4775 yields -0.04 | 8.42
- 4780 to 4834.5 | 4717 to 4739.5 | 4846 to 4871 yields 0.02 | 7.98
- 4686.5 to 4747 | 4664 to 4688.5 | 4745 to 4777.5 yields -0.01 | 8.31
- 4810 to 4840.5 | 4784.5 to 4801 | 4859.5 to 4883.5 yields 0.00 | 7.76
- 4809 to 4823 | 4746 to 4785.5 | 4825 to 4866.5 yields -0.03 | 7.59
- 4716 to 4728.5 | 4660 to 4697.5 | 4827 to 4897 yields -0.03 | 8.5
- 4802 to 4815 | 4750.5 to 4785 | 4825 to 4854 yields -0.05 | 7.54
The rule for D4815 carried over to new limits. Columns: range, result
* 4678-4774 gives 8.24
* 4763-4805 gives 7.67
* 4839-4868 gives 7.5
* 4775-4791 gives 7.76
